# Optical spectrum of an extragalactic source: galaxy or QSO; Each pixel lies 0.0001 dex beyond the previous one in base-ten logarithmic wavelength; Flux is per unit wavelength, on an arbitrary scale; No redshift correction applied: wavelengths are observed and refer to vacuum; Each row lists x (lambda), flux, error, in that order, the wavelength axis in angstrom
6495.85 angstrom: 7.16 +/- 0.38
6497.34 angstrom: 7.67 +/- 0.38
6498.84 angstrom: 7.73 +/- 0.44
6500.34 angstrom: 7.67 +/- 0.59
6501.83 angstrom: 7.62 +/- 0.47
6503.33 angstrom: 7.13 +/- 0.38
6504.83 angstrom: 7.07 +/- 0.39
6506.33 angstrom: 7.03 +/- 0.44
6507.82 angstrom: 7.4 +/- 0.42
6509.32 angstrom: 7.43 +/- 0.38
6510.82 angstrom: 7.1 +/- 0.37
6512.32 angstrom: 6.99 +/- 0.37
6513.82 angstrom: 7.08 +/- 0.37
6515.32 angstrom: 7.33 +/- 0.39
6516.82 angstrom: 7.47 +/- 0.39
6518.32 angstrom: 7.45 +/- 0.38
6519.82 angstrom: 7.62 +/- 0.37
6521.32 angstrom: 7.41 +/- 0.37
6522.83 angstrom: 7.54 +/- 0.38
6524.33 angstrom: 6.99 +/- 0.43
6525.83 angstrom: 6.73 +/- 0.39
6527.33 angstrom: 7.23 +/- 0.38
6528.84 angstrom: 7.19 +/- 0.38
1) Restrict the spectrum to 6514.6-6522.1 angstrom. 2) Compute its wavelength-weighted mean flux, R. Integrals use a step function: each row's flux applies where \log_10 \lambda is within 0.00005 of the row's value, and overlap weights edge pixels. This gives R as 7.45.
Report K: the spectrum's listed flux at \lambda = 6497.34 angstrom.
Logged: 7.67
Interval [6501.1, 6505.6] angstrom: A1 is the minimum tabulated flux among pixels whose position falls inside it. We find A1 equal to 7.07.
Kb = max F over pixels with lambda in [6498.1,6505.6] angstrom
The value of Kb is 7.73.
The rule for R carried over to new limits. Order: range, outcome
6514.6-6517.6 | 7.4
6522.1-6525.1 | 7.27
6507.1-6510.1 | 7.41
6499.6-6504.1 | 7.47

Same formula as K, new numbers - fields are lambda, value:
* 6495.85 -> 7.16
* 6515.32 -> 7.33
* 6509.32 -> 7.43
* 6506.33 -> 7.03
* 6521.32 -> 7.41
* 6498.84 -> 7.73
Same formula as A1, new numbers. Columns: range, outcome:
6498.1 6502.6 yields 7.62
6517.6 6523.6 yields 7.41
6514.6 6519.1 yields 7.33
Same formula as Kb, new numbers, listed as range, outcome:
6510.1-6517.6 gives 7.47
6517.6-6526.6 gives 7.62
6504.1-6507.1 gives 7.07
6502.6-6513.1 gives 7.43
